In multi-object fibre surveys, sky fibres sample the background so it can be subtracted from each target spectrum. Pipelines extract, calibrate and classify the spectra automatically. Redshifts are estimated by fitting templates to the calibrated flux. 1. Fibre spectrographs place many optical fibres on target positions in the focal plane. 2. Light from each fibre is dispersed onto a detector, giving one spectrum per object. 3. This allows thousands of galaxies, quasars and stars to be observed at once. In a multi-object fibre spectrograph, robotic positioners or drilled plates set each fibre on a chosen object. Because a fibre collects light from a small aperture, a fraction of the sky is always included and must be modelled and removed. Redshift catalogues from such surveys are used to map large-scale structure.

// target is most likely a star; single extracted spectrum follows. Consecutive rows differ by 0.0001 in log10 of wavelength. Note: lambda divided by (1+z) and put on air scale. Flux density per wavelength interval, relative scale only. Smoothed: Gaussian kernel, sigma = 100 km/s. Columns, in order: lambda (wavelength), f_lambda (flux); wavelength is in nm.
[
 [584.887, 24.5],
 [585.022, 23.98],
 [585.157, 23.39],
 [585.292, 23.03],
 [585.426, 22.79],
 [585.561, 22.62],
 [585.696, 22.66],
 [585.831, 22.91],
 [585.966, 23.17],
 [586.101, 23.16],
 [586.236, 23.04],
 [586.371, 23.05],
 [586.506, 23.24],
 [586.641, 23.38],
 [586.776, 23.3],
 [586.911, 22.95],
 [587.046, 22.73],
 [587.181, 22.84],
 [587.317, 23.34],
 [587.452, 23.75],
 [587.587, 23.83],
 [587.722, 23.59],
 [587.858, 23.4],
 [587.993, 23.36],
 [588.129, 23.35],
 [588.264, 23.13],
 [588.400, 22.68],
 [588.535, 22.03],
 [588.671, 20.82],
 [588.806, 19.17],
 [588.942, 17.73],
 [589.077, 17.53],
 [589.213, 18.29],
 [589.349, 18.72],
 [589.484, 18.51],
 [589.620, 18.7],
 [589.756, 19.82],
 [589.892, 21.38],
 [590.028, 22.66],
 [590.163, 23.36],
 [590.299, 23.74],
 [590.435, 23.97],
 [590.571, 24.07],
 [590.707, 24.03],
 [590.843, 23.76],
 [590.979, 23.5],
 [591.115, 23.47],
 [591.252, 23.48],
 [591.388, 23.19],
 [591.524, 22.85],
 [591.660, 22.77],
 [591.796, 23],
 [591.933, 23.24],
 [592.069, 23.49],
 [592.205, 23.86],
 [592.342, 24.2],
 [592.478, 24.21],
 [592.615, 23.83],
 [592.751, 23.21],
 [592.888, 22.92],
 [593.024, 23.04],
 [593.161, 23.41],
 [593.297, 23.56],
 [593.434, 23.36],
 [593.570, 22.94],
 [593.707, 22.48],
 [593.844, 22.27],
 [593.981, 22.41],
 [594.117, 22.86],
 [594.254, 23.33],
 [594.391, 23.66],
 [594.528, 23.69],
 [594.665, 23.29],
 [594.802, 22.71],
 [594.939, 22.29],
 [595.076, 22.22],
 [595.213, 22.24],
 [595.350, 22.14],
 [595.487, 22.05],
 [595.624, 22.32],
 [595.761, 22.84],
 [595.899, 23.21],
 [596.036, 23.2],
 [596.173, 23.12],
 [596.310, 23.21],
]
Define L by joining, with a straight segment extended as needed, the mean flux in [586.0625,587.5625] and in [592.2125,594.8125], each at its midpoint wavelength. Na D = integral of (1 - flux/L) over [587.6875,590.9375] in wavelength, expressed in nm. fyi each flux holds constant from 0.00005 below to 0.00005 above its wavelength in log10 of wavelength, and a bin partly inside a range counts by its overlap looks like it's 0.23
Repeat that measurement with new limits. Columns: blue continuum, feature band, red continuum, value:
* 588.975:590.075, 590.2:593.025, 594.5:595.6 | -0.41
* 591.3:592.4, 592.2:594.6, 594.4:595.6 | -0.03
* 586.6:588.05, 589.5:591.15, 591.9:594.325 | 0.05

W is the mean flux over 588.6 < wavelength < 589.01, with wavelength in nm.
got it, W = 19.3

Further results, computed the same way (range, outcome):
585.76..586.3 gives 23.1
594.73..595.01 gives 22.5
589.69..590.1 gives 21.3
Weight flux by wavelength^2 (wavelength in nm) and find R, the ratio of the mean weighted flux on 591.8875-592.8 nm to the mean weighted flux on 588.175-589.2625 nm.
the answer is 1.2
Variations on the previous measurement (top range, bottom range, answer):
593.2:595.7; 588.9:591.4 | 1.07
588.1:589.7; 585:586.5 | 0.88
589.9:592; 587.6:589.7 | 1.13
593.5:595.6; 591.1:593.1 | 0.98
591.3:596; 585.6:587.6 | 1.02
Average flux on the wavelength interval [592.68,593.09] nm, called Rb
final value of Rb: 23.1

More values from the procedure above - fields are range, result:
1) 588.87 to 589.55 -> 18.2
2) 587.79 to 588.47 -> 23.2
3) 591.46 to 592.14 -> 23.1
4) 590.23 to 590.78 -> 23.9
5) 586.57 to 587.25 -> 23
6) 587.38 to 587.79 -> 23.7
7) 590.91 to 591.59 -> 23.3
